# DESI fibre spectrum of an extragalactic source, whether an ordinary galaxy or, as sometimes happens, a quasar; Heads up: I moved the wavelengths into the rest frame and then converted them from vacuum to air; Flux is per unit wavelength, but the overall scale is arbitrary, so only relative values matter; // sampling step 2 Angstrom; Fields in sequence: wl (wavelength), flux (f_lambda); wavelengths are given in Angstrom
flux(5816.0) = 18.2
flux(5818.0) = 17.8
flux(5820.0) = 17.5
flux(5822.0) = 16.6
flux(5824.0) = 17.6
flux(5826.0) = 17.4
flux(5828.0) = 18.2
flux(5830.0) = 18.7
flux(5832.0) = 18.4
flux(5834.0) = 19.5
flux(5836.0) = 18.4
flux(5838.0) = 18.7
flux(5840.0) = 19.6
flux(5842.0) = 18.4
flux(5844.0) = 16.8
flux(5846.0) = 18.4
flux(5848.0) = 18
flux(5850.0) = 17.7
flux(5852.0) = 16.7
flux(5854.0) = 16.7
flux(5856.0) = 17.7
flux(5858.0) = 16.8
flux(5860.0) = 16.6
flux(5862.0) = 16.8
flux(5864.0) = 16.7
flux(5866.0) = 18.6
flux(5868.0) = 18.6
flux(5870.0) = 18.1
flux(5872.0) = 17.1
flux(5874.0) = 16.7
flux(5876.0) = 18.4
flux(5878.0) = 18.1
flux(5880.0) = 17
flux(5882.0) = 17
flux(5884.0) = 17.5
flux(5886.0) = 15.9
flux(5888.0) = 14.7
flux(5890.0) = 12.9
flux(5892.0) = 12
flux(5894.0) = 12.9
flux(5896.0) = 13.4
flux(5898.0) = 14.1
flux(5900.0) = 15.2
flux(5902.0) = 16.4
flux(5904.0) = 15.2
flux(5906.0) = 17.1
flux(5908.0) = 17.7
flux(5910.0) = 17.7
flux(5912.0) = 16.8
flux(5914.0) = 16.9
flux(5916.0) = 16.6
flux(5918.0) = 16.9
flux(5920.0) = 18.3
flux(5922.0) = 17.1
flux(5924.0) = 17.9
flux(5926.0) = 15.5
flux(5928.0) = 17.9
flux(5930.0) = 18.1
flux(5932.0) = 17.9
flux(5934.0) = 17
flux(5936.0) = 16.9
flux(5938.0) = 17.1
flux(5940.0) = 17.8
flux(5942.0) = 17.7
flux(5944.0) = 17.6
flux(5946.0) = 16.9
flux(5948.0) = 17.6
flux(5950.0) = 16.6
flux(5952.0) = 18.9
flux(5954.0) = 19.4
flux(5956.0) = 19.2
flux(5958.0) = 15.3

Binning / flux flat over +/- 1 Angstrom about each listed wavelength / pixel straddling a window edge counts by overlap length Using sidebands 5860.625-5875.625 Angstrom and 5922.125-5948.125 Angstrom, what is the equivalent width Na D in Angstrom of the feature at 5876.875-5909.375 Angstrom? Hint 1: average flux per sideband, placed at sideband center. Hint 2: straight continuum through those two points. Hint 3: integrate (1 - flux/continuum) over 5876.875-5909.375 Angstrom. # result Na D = 3.7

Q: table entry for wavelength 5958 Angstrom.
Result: 15.3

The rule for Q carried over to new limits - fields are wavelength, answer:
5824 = 17.6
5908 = 17.7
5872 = 17.1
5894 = 12.9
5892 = 12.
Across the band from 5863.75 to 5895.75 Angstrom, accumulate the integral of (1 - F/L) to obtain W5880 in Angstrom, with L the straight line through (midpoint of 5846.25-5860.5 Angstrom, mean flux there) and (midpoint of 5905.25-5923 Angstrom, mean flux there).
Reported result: 1.7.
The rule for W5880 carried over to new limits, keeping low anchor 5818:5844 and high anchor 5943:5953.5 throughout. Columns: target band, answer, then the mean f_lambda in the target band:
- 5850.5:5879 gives 1.0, 17.4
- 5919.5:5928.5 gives 0.2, 17.3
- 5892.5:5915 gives 2.7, 15.7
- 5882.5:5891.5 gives 1.4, 15.2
